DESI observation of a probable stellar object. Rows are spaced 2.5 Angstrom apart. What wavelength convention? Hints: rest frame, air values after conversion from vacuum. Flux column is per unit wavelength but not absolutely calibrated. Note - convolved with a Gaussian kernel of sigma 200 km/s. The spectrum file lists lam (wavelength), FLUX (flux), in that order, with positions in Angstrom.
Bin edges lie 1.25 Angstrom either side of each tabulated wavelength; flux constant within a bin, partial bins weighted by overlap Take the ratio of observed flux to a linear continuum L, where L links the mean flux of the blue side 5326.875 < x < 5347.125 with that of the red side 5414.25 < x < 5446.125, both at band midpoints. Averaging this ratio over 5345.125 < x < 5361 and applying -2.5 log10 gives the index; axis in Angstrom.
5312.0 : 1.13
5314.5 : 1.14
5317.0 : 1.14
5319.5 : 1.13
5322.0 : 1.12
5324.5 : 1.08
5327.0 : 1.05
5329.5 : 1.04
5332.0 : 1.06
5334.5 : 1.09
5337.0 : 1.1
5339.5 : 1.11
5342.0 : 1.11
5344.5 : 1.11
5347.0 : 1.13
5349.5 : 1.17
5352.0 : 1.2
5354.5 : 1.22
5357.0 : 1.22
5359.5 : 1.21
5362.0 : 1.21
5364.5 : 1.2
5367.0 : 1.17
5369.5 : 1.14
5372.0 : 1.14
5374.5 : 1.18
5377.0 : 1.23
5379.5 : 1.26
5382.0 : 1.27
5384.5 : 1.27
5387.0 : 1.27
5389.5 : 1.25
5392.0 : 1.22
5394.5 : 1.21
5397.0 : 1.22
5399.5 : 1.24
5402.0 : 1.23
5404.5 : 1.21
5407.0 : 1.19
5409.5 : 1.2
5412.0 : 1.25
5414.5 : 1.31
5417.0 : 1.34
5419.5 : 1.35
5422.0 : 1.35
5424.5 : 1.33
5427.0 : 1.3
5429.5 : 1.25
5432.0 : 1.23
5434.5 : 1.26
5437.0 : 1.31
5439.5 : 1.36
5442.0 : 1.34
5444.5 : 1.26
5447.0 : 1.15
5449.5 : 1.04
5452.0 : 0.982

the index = -0.06 mag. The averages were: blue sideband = 1.09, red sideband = 1.3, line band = 1.19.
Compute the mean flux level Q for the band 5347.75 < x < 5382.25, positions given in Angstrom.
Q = 1.2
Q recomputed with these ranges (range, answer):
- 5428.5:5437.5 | 1.26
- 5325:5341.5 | 1.08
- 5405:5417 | 1.25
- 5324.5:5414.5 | 1.18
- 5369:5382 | 1.2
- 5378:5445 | 1.27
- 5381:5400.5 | 1.24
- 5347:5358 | 1.19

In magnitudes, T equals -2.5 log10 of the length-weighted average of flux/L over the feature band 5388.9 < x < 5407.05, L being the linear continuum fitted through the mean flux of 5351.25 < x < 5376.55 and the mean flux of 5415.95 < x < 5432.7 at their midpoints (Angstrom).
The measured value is 0.031 mag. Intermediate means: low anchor 1.19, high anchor 1.31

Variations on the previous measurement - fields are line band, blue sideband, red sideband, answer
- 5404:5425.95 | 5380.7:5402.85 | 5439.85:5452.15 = -0.06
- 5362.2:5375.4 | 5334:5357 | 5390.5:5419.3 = 0.01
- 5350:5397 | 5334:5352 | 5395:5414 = -0.04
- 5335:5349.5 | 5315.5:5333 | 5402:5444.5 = 0.01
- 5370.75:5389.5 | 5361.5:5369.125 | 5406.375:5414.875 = -0.03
